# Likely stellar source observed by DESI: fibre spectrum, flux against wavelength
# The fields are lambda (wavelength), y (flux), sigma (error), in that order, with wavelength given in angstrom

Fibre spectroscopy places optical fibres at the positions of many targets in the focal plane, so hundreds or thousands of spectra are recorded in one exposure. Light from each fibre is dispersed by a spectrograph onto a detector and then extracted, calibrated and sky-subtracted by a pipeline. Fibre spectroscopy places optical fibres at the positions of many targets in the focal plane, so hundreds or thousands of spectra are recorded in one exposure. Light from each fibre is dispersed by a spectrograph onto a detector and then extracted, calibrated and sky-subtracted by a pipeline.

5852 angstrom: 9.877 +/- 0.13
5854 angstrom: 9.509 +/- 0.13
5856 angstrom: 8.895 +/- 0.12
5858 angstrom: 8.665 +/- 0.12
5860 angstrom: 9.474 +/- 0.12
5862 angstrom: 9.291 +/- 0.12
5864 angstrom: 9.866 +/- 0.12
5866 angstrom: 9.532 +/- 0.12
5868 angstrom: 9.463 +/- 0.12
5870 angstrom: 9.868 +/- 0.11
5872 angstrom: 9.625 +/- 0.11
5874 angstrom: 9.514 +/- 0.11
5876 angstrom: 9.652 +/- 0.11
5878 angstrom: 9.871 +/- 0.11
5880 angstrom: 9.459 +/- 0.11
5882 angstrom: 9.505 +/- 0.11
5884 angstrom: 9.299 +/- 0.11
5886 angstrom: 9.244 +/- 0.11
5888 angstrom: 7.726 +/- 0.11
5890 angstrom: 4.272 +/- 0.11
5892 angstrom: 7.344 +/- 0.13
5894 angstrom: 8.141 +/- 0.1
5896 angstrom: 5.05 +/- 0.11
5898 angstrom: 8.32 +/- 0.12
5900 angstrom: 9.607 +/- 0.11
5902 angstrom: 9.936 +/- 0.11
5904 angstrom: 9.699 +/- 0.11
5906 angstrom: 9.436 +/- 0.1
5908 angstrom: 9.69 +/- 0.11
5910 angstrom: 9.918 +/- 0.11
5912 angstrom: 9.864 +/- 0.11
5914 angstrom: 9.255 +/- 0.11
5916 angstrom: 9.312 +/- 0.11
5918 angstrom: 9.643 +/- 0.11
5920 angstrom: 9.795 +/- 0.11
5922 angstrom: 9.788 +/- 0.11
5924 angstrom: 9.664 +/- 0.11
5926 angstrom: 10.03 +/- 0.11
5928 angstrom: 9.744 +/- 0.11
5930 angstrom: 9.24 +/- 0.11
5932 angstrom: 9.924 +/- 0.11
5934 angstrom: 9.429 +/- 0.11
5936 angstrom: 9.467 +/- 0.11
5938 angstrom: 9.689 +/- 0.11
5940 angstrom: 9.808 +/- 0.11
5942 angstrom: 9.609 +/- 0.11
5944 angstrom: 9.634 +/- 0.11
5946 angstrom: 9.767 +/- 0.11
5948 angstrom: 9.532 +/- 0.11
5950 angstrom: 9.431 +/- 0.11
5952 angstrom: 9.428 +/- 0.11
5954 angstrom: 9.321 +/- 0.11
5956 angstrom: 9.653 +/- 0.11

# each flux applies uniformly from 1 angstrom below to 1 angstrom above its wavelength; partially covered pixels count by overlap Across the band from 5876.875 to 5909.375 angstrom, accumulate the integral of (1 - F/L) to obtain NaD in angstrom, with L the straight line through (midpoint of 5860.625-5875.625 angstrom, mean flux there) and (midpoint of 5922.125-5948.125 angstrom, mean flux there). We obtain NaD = 3.6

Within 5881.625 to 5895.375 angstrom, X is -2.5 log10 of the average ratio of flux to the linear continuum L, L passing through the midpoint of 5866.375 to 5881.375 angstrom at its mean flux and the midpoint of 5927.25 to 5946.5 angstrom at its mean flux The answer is 0.23 mag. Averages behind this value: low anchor 9.63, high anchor 9.63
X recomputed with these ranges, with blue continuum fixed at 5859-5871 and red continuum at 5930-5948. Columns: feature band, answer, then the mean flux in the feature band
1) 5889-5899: 0.403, 6.63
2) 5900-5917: -0.003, 9.64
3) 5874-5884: 0.002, 9.58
